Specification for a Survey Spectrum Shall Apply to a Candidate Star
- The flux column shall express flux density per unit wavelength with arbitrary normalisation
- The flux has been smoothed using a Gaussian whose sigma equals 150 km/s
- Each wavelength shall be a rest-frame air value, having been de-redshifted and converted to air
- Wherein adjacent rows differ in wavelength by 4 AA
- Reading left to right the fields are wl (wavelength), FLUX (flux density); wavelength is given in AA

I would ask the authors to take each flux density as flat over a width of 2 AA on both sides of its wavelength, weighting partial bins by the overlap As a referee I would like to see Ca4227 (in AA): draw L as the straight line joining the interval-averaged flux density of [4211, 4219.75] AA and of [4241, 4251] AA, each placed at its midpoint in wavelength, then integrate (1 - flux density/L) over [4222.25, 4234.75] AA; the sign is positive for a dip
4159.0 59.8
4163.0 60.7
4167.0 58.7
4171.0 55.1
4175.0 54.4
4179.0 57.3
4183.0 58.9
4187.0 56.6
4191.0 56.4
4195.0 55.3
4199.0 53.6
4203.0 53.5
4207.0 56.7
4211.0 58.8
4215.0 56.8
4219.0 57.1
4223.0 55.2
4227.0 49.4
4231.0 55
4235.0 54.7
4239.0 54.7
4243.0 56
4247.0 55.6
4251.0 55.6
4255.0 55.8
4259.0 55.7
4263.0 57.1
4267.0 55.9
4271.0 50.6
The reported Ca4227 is 0.8 AA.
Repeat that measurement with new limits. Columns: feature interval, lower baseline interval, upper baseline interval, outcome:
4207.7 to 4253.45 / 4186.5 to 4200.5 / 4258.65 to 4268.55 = 0.41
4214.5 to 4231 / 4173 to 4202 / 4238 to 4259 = 0.38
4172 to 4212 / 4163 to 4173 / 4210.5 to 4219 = 1.04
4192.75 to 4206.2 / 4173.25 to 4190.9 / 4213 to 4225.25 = 0.50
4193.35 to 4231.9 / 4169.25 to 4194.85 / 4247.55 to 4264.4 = 0.73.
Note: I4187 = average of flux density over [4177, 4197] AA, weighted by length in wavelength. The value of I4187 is 56.9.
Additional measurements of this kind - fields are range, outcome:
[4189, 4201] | 55.1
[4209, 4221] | 57.6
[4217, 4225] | 56.2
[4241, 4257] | 55.8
